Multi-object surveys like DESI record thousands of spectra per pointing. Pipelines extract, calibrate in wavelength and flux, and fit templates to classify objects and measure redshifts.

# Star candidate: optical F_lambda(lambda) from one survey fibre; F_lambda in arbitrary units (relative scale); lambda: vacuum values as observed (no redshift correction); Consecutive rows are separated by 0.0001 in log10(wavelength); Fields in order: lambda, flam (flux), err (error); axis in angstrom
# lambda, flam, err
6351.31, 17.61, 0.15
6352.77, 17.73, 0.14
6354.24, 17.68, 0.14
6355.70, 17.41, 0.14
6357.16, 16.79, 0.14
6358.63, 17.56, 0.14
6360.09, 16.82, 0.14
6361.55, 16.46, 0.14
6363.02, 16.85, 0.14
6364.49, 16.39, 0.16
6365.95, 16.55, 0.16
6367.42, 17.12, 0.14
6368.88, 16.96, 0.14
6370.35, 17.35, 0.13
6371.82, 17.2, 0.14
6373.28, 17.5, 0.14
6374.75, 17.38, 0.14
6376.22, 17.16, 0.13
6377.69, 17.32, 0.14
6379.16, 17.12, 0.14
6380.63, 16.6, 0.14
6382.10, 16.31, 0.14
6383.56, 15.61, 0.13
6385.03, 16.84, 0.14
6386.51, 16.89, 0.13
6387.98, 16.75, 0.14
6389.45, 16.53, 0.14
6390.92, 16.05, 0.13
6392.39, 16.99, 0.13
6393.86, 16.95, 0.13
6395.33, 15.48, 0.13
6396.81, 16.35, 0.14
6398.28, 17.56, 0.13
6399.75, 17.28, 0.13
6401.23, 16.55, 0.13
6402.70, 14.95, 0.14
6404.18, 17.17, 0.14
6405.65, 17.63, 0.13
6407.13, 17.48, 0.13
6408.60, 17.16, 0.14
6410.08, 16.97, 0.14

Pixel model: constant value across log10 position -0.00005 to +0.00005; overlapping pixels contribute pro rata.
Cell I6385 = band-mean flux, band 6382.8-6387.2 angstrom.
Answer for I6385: 16.4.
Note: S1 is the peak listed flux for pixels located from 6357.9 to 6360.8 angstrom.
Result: 17.56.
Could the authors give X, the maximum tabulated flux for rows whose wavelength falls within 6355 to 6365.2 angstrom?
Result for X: 17.56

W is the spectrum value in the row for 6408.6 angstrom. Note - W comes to 17.16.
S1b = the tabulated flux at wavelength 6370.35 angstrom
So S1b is 17.35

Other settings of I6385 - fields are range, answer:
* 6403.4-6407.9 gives 17.4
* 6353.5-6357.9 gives 17.3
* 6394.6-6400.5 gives 16.6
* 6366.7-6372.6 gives 17.2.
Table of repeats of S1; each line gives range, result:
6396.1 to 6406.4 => 17.63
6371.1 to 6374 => 17.5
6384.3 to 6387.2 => 16.89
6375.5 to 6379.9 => 17.32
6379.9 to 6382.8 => 16.6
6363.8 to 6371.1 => 17.35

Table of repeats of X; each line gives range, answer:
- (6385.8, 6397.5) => 16.99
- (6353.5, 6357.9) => 17.68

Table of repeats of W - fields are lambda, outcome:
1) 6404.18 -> 17.17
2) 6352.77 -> 17.73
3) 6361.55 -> 16.46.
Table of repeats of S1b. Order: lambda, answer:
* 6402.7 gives 14.95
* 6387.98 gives 16.75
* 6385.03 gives 16.84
